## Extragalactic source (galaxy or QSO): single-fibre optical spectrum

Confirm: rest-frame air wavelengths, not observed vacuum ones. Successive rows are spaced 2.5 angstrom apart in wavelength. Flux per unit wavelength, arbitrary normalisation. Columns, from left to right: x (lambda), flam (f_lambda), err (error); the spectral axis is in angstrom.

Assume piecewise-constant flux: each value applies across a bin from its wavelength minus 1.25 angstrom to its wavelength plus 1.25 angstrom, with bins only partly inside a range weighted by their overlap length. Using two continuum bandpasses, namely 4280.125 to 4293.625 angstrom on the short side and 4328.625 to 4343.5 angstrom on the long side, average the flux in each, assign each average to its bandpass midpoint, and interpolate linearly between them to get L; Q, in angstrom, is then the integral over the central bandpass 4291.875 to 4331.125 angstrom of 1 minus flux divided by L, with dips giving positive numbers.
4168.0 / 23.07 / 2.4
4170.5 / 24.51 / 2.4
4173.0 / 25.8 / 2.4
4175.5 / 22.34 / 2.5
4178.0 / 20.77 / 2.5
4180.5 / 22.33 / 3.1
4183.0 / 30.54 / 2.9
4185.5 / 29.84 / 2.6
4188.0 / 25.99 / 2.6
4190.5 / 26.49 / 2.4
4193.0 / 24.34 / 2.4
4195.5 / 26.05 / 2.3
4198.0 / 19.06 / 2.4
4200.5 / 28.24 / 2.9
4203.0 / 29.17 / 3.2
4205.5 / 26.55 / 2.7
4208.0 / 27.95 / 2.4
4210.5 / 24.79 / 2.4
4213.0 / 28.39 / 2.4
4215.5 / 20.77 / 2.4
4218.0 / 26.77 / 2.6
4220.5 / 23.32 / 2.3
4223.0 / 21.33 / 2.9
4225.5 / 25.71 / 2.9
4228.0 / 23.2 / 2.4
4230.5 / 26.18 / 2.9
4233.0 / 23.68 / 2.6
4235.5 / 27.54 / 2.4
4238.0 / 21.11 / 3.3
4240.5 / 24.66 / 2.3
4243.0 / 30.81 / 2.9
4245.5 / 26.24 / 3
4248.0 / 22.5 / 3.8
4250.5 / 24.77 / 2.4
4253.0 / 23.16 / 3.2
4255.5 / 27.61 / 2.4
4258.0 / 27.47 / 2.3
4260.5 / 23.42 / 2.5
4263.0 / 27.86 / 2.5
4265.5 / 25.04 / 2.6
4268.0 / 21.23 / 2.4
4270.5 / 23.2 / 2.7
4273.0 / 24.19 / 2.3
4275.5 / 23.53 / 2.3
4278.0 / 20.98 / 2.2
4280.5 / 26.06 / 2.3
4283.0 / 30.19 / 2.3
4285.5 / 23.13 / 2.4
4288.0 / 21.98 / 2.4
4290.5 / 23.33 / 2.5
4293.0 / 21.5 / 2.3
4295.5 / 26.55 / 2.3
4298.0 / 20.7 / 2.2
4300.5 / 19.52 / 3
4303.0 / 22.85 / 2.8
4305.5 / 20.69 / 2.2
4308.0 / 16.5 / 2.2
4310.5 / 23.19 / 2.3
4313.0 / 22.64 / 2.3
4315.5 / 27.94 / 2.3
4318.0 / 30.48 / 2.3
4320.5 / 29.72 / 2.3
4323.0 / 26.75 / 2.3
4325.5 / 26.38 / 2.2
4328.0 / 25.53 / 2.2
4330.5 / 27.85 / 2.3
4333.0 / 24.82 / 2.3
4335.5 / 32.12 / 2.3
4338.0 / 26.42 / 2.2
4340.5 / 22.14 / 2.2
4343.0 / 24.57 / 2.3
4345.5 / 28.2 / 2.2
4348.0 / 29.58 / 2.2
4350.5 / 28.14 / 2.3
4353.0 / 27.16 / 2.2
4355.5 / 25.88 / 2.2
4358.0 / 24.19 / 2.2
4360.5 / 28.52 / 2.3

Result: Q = 1.8 angstrom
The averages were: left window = 24.4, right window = 26.4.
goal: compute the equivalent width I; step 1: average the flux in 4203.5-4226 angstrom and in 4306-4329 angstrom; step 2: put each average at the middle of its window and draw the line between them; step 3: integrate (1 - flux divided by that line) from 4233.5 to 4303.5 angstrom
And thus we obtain 2.5 angstrom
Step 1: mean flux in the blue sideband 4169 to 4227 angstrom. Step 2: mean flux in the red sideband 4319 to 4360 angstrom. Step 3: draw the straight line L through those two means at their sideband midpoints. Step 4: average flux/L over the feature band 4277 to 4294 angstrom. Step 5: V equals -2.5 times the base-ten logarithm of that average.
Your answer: 0.10 mag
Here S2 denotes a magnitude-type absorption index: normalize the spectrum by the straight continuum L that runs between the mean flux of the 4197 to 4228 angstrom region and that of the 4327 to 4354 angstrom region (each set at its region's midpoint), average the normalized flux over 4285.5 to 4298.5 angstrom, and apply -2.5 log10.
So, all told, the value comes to 0.146 mag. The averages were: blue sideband 25.1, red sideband 27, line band 23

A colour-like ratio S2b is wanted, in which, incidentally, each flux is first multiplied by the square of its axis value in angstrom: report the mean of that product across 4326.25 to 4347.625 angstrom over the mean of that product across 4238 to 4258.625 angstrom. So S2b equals 1.08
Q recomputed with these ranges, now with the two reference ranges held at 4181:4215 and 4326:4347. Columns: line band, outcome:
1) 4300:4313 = 2.8 angstrom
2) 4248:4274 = 1.8 angstrom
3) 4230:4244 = 0.5 angstrom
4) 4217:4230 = 1.2 angstrom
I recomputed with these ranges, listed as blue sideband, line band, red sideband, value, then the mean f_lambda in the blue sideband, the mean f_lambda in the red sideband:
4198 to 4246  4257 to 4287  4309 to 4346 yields 1.48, 25.4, 26.5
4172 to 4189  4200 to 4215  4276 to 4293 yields -1.27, 25.4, 24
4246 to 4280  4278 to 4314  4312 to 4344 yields 3.97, 24.3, 26.8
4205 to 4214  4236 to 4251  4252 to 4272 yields 0.26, 26.9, 24.9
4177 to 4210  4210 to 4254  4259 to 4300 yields 0.52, 26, 23.9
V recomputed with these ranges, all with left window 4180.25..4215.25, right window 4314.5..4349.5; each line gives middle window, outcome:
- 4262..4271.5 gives 0.11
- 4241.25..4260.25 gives 0.03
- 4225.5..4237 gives 0.06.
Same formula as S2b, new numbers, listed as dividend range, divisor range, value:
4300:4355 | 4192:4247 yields 1.07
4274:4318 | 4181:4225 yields 0.94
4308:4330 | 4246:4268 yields 1.07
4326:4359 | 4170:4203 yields 1.14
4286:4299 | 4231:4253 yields 0.93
